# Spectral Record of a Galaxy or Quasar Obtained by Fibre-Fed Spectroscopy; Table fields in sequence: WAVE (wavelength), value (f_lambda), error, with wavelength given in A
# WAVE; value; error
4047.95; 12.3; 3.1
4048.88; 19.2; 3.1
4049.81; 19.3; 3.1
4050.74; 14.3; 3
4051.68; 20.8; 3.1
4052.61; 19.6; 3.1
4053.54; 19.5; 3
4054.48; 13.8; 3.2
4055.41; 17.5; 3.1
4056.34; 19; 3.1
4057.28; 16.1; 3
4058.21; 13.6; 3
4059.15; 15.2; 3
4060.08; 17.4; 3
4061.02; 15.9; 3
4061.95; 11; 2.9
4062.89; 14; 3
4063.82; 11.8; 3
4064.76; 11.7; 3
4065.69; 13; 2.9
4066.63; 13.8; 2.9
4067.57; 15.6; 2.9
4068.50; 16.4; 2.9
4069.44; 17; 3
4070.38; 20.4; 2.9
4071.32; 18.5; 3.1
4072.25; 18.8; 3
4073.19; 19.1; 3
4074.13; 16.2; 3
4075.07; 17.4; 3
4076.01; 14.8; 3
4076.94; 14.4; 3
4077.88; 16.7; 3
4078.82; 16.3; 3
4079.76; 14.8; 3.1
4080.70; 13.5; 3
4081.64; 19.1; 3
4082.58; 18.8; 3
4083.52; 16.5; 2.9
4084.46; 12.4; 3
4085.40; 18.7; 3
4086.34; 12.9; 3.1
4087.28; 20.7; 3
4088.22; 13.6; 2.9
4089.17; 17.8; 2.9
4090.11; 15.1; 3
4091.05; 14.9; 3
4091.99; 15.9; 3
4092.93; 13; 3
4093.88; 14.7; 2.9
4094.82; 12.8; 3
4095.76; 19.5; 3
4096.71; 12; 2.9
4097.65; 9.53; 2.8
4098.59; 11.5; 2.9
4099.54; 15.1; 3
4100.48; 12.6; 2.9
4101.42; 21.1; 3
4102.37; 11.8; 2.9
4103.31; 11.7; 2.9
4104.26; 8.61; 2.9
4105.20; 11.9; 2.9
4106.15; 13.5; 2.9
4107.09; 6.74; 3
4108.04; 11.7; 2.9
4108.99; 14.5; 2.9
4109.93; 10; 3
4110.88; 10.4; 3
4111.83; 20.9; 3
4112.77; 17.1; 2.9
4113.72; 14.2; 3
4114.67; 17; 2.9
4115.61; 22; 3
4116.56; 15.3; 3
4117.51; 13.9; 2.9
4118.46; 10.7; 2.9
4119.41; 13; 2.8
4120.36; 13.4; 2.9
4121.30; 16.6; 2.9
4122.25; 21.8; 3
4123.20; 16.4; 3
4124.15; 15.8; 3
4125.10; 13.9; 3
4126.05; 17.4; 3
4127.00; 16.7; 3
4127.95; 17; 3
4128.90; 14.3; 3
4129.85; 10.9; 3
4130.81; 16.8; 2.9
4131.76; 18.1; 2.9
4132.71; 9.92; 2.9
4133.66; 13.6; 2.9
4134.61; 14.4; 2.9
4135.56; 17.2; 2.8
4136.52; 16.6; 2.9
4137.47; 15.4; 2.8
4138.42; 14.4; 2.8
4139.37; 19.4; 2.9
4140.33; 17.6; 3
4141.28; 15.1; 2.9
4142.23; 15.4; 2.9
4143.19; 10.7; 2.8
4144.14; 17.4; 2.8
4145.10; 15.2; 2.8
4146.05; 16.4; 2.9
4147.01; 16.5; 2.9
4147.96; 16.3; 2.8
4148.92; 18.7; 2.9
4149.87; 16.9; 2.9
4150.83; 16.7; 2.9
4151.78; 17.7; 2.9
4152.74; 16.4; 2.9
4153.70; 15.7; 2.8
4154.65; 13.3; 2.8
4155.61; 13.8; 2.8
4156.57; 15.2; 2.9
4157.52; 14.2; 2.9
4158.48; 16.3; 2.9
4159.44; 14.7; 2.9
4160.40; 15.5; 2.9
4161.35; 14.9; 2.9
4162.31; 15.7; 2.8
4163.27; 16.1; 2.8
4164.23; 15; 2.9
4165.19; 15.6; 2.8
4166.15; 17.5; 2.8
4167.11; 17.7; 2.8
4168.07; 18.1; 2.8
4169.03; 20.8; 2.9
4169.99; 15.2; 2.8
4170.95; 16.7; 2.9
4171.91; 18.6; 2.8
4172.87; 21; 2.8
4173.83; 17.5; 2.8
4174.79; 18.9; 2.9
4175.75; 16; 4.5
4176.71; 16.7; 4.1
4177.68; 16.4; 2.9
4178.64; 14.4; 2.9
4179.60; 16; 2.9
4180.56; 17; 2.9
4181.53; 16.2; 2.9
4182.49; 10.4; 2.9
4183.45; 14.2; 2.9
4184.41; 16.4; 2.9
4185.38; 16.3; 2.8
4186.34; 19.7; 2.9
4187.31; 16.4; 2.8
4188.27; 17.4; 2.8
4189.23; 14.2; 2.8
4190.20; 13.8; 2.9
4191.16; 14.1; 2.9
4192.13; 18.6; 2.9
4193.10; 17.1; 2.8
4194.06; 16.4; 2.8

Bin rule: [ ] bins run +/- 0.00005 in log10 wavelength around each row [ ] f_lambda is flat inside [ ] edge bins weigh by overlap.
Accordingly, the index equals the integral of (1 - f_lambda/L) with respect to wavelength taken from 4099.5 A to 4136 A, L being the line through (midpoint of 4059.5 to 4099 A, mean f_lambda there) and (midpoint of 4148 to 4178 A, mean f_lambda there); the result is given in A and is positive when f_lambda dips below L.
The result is 3.2 A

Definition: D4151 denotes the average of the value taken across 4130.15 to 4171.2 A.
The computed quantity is 15.9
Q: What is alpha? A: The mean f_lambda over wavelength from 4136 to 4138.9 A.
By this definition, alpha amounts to 15.5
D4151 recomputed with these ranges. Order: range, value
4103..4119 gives 13.6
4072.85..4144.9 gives 15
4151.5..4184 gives 16.2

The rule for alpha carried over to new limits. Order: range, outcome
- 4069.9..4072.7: 19.2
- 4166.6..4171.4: 17.7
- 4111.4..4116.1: 18.2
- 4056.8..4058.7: 14.8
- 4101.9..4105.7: 11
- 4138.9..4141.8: 17.3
